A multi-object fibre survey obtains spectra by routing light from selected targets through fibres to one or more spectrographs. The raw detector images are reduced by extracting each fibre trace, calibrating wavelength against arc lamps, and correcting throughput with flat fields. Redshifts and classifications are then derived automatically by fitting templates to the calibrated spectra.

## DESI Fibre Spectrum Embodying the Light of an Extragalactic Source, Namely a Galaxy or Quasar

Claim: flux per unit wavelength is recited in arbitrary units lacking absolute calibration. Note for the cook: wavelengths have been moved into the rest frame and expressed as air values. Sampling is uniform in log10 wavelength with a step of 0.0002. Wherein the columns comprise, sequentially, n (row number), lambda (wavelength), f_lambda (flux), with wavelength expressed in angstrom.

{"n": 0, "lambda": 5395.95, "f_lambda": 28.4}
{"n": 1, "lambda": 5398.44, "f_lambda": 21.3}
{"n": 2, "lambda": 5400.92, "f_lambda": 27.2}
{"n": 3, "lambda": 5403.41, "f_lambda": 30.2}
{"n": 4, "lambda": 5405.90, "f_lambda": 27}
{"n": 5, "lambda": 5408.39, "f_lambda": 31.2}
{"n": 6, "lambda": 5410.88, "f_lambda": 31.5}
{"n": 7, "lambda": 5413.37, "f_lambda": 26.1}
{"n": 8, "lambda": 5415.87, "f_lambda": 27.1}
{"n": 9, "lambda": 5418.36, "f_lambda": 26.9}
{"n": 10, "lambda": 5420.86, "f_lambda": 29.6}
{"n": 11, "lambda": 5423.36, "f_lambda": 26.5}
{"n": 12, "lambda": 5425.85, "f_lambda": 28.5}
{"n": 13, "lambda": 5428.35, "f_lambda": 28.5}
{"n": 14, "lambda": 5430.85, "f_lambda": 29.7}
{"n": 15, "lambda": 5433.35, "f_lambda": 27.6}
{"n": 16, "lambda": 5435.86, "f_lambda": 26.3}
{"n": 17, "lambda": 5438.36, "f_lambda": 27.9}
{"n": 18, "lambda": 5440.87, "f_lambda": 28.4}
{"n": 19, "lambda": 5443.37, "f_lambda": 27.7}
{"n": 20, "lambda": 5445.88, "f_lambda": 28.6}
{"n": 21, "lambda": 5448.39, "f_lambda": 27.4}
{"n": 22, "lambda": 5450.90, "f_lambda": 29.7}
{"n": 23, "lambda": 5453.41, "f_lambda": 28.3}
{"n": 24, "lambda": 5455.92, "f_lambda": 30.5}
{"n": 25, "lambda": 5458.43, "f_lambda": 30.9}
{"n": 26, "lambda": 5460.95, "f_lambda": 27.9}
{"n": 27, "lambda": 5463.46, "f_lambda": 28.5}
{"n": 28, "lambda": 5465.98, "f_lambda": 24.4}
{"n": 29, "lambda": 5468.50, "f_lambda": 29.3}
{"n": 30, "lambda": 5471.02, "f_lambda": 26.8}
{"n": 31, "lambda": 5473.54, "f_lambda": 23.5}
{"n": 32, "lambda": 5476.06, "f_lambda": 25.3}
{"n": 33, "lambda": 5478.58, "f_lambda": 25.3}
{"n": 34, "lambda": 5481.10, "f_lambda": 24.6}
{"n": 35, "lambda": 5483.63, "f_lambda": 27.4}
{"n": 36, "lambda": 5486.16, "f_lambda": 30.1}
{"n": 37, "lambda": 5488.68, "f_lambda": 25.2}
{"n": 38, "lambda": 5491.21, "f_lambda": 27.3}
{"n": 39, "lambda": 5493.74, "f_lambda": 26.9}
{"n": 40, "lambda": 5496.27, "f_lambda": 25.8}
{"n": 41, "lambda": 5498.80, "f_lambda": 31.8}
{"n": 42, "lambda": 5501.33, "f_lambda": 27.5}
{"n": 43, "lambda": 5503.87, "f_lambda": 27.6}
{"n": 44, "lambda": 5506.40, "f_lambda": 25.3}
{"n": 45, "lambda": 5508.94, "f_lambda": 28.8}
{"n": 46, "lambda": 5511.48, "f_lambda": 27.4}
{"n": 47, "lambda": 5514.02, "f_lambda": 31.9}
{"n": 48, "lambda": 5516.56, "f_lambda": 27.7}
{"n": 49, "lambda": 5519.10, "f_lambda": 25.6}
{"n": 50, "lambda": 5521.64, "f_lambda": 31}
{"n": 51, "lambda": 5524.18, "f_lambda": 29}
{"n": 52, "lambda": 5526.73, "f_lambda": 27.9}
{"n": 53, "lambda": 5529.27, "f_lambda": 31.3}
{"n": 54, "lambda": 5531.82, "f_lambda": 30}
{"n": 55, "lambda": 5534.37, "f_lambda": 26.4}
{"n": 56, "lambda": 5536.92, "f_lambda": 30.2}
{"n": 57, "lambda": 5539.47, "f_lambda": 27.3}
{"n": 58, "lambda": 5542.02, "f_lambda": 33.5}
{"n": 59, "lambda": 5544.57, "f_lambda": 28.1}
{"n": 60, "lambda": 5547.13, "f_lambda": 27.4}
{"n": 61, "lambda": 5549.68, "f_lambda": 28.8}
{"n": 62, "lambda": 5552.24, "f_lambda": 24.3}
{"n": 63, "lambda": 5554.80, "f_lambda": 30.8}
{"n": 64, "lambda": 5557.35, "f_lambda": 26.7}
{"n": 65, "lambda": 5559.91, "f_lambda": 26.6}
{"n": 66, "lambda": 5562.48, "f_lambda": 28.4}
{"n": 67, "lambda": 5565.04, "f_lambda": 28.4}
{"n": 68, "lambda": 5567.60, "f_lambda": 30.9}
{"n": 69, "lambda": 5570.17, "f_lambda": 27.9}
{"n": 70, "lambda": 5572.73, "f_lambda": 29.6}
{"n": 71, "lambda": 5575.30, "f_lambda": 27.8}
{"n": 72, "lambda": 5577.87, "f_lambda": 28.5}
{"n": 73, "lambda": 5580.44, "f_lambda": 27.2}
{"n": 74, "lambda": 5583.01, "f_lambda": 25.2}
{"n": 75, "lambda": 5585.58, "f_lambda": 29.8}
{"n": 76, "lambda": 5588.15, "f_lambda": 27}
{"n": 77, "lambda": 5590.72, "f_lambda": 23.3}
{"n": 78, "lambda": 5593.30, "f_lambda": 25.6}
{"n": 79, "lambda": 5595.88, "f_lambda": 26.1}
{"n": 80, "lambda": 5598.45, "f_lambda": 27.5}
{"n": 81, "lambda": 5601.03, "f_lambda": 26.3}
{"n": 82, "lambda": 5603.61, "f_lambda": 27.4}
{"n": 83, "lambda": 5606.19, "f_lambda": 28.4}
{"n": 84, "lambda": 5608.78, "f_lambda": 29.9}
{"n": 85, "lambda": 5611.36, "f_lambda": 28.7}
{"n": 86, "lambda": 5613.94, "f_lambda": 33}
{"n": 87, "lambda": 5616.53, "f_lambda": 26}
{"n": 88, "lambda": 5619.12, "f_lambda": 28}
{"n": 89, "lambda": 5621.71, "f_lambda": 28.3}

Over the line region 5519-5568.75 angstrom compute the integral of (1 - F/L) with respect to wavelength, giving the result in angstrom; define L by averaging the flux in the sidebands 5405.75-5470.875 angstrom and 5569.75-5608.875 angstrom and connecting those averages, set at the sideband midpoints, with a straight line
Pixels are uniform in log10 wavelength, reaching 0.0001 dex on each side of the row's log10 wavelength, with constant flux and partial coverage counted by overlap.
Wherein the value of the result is -2.0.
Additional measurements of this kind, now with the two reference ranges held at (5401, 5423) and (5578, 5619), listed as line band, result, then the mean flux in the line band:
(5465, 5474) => 0.61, 26.3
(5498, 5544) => -1.57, 28.9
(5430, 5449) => 0.29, 27.9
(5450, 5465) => -0.50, 29.2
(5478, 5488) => 0.45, 26.9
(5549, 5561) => 0.14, 27.4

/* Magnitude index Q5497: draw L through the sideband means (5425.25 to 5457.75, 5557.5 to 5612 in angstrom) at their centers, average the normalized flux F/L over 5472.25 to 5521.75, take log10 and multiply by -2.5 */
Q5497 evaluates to 0.035 mag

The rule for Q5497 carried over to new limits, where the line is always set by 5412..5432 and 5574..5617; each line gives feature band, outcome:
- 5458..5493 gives 0.039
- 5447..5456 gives -0.037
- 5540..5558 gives -0.035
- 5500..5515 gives -0.012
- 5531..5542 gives -0.051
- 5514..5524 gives -0.039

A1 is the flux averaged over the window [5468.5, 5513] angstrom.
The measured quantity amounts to 27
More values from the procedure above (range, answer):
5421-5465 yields 28.4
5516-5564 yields 28.5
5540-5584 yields 28.2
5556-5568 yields 28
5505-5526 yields 28.3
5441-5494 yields 27.4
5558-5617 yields 27.8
